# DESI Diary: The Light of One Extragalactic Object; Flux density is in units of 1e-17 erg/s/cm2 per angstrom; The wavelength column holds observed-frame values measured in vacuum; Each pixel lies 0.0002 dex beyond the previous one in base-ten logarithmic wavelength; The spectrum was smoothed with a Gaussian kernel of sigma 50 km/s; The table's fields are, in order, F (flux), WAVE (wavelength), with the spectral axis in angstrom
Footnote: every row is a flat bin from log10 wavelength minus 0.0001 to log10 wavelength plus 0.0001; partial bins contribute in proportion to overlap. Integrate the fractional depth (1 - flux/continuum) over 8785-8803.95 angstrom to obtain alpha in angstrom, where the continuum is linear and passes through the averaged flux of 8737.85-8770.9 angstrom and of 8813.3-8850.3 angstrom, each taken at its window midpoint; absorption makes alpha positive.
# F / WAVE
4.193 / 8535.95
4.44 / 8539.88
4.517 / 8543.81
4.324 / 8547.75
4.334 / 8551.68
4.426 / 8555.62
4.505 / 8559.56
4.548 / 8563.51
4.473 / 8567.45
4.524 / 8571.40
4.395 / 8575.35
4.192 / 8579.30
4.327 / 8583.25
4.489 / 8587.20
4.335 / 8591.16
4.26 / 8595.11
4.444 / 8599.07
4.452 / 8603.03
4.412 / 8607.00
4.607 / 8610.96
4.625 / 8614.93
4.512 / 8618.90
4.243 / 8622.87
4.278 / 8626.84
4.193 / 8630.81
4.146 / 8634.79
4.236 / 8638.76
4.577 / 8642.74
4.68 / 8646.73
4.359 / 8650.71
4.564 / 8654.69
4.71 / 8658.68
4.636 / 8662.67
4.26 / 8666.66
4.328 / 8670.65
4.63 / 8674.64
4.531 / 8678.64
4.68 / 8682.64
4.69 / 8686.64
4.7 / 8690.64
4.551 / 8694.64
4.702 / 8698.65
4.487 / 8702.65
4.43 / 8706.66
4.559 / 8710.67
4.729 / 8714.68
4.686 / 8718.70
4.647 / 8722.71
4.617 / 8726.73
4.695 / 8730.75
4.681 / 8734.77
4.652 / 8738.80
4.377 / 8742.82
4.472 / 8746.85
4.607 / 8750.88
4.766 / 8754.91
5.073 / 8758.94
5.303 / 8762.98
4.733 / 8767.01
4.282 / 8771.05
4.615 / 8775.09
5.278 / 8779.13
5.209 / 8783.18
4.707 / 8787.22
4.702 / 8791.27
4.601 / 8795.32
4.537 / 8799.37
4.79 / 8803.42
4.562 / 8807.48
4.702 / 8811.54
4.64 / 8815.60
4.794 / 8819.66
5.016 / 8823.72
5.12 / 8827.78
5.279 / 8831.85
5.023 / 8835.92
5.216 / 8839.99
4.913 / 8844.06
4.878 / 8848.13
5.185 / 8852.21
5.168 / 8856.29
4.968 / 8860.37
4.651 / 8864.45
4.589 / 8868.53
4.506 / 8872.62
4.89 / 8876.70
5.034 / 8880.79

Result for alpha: 0.8 angstrom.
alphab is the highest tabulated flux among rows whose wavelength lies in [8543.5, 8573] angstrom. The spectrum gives 4.548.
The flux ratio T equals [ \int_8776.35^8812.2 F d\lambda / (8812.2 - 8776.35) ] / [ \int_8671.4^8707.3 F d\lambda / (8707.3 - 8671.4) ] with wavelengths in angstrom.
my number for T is 1.04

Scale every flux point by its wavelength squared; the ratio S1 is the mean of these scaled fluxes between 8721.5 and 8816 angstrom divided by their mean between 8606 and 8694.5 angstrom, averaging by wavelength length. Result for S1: 1.08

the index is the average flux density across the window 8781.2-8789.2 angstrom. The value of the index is 4.96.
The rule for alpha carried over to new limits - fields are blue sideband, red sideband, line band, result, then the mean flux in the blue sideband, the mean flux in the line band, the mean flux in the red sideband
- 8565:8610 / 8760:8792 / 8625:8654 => 1.1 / 4.4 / 4.36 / 4.87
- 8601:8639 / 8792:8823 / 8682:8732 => -1.2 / 4.38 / 4.63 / 4.68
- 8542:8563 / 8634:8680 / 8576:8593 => 0.4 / 4.43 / 4.34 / 4.48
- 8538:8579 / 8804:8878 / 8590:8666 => 1.9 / 4.44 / 4.43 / 4.89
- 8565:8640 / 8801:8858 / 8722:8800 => 0.7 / 4.38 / 4.73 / 4.94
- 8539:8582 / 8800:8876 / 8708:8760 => 0.7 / 4.42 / 4.65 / 4.88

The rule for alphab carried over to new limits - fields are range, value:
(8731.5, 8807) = 5.303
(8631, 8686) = 4.71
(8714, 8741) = 4.729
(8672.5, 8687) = 4.69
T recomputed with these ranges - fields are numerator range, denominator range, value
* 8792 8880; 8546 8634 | 1.10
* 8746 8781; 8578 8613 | 1.09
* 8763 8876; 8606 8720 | 1.08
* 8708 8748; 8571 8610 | 1.05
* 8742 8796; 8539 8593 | 1.08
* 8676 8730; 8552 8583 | 1.04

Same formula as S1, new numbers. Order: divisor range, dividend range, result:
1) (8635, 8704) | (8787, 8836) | 1.09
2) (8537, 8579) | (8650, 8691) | 1.05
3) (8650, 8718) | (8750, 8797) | 1.08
